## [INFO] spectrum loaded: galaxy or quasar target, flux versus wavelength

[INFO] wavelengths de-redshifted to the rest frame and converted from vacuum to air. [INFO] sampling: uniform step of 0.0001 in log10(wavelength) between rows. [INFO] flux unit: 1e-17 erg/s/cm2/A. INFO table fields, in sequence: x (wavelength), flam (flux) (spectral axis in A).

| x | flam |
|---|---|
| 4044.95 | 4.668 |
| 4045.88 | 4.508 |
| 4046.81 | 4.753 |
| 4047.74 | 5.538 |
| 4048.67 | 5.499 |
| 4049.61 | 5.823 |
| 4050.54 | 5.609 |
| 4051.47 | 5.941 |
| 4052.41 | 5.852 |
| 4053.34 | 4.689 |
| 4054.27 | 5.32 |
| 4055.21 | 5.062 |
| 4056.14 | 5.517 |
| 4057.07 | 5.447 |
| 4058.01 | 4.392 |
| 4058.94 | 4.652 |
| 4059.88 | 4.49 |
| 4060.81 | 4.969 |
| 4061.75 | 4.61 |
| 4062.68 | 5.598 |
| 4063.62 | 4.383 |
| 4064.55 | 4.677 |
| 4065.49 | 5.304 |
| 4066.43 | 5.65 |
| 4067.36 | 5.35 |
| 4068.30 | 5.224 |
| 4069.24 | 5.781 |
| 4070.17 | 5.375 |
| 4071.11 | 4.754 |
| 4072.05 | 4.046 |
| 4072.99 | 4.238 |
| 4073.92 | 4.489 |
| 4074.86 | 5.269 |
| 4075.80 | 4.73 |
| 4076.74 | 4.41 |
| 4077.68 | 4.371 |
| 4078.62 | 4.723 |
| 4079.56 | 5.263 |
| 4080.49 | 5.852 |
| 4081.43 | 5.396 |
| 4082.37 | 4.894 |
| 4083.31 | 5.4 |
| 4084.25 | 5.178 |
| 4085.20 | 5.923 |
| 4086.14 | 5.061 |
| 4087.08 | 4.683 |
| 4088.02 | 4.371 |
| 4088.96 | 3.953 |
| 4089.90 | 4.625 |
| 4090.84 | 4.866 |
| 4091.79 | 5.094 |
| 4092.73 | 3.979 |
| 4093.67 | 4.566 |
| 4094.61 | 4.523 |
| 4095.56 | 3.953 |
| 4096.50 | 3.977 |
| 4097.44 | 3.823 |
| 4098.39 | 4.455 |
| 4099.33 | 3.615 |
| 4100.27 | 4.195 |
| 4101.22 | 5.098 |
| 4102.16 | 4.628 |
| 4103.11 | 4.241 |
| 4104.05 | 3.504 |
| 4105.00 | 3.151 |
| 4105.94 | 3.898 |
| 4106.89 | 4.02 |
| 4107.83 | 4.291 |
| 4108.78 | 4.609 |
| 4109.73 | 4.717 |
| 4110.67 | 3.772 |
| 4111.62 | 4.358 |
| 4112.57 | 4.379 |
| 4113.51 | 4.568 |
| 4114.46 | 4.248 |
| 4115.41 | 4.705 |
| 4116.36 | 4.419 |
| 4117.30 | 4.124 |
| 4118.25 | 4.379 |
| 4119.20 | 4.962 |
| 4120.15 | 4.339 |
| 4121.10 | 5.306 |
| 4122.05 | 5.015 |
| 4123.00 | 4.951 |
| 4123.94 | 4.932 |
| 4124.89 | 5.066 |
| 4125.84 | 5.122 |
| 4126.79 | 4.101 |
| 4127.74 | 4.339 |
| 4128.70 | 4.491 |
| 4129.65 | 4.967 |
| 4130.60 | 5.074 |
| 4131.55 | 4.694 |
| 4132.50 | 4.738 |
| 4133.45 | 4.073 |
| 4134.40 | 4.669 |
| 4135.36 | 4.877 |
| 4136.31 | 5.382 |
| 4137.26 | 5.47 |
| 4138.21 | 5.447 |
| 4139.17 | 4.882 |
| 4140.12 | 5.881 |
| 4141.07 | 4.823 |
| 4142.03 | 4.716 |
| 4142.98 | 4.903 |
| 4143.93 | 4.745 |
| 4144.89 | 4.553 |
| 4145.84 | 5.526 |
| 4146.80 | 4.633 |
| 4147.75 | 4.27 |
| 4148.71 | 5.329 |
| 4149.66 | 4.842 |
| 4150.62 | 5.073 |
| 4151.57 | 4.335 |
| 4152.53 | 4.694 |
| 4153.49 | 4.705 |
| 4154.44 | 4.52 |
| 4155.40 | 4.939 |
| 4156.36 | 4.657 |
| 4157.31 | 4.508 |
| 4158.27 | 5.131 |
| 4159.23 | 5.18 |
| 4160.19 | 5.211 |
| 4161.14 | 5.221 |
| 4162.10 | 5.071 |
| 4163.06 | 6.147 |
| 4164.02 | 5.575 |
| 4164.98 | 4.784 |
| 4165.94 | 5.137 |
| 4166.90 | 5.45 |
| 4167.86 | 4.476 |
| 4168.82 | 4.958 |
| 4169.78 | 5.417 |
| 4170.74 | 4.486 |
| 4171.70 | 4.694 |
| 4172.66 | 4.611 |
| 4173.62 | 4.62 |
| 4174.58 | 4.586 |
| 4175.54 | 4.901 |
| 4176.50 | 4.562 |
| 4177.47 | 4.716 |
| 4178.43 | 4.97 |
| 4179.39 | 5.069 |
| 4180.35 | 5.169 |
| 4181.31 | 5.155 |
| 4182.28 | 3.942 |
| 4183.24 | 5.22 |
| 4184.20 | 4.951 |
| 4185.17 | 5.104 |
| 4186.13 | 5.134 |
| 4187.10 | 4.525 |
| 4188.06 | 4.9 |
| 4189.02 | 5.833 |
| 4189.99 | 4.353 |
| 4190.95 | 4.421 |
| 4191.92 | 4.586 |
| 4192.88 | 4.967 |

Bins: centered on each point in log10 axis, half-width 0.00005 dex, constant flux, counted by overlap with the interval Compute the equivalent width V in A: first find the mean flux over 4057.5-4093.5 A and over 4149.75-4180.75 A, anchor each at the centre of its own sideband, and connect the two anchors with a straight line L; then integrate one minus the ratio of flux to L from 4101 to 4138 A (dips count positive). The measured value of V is 2.6 A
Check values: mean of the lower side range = 4.89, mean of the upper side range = 4.92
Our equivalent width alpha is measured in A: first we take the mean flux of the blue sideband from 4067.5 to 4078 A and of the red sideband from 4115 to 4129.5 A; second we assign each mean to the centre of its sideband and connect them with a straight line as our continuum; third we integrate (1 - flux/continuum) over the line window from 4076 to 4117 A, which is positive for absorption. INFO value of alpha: 2.1 A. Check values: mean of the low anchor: 4.81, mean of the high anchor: 4.69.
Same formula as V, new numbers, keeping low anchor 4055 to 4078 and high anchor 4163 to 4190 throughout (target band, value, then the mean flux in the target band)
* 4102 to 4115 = 2.0 A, 4.16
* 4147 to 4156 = 0.3 A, 4.74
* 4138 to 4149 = -0.1 A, 4.96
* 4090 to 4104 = 1.7 A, 4.34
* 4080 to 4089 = -0.4 A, 5.13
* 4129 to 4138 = 0.1 A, 4.9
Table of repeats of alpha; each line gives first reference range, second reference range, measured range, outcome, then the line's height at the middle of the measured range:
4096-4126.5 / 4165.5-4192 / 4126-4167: -2.5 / 4.64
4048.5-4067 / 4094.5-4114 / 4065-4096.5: -1.3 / 4.68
